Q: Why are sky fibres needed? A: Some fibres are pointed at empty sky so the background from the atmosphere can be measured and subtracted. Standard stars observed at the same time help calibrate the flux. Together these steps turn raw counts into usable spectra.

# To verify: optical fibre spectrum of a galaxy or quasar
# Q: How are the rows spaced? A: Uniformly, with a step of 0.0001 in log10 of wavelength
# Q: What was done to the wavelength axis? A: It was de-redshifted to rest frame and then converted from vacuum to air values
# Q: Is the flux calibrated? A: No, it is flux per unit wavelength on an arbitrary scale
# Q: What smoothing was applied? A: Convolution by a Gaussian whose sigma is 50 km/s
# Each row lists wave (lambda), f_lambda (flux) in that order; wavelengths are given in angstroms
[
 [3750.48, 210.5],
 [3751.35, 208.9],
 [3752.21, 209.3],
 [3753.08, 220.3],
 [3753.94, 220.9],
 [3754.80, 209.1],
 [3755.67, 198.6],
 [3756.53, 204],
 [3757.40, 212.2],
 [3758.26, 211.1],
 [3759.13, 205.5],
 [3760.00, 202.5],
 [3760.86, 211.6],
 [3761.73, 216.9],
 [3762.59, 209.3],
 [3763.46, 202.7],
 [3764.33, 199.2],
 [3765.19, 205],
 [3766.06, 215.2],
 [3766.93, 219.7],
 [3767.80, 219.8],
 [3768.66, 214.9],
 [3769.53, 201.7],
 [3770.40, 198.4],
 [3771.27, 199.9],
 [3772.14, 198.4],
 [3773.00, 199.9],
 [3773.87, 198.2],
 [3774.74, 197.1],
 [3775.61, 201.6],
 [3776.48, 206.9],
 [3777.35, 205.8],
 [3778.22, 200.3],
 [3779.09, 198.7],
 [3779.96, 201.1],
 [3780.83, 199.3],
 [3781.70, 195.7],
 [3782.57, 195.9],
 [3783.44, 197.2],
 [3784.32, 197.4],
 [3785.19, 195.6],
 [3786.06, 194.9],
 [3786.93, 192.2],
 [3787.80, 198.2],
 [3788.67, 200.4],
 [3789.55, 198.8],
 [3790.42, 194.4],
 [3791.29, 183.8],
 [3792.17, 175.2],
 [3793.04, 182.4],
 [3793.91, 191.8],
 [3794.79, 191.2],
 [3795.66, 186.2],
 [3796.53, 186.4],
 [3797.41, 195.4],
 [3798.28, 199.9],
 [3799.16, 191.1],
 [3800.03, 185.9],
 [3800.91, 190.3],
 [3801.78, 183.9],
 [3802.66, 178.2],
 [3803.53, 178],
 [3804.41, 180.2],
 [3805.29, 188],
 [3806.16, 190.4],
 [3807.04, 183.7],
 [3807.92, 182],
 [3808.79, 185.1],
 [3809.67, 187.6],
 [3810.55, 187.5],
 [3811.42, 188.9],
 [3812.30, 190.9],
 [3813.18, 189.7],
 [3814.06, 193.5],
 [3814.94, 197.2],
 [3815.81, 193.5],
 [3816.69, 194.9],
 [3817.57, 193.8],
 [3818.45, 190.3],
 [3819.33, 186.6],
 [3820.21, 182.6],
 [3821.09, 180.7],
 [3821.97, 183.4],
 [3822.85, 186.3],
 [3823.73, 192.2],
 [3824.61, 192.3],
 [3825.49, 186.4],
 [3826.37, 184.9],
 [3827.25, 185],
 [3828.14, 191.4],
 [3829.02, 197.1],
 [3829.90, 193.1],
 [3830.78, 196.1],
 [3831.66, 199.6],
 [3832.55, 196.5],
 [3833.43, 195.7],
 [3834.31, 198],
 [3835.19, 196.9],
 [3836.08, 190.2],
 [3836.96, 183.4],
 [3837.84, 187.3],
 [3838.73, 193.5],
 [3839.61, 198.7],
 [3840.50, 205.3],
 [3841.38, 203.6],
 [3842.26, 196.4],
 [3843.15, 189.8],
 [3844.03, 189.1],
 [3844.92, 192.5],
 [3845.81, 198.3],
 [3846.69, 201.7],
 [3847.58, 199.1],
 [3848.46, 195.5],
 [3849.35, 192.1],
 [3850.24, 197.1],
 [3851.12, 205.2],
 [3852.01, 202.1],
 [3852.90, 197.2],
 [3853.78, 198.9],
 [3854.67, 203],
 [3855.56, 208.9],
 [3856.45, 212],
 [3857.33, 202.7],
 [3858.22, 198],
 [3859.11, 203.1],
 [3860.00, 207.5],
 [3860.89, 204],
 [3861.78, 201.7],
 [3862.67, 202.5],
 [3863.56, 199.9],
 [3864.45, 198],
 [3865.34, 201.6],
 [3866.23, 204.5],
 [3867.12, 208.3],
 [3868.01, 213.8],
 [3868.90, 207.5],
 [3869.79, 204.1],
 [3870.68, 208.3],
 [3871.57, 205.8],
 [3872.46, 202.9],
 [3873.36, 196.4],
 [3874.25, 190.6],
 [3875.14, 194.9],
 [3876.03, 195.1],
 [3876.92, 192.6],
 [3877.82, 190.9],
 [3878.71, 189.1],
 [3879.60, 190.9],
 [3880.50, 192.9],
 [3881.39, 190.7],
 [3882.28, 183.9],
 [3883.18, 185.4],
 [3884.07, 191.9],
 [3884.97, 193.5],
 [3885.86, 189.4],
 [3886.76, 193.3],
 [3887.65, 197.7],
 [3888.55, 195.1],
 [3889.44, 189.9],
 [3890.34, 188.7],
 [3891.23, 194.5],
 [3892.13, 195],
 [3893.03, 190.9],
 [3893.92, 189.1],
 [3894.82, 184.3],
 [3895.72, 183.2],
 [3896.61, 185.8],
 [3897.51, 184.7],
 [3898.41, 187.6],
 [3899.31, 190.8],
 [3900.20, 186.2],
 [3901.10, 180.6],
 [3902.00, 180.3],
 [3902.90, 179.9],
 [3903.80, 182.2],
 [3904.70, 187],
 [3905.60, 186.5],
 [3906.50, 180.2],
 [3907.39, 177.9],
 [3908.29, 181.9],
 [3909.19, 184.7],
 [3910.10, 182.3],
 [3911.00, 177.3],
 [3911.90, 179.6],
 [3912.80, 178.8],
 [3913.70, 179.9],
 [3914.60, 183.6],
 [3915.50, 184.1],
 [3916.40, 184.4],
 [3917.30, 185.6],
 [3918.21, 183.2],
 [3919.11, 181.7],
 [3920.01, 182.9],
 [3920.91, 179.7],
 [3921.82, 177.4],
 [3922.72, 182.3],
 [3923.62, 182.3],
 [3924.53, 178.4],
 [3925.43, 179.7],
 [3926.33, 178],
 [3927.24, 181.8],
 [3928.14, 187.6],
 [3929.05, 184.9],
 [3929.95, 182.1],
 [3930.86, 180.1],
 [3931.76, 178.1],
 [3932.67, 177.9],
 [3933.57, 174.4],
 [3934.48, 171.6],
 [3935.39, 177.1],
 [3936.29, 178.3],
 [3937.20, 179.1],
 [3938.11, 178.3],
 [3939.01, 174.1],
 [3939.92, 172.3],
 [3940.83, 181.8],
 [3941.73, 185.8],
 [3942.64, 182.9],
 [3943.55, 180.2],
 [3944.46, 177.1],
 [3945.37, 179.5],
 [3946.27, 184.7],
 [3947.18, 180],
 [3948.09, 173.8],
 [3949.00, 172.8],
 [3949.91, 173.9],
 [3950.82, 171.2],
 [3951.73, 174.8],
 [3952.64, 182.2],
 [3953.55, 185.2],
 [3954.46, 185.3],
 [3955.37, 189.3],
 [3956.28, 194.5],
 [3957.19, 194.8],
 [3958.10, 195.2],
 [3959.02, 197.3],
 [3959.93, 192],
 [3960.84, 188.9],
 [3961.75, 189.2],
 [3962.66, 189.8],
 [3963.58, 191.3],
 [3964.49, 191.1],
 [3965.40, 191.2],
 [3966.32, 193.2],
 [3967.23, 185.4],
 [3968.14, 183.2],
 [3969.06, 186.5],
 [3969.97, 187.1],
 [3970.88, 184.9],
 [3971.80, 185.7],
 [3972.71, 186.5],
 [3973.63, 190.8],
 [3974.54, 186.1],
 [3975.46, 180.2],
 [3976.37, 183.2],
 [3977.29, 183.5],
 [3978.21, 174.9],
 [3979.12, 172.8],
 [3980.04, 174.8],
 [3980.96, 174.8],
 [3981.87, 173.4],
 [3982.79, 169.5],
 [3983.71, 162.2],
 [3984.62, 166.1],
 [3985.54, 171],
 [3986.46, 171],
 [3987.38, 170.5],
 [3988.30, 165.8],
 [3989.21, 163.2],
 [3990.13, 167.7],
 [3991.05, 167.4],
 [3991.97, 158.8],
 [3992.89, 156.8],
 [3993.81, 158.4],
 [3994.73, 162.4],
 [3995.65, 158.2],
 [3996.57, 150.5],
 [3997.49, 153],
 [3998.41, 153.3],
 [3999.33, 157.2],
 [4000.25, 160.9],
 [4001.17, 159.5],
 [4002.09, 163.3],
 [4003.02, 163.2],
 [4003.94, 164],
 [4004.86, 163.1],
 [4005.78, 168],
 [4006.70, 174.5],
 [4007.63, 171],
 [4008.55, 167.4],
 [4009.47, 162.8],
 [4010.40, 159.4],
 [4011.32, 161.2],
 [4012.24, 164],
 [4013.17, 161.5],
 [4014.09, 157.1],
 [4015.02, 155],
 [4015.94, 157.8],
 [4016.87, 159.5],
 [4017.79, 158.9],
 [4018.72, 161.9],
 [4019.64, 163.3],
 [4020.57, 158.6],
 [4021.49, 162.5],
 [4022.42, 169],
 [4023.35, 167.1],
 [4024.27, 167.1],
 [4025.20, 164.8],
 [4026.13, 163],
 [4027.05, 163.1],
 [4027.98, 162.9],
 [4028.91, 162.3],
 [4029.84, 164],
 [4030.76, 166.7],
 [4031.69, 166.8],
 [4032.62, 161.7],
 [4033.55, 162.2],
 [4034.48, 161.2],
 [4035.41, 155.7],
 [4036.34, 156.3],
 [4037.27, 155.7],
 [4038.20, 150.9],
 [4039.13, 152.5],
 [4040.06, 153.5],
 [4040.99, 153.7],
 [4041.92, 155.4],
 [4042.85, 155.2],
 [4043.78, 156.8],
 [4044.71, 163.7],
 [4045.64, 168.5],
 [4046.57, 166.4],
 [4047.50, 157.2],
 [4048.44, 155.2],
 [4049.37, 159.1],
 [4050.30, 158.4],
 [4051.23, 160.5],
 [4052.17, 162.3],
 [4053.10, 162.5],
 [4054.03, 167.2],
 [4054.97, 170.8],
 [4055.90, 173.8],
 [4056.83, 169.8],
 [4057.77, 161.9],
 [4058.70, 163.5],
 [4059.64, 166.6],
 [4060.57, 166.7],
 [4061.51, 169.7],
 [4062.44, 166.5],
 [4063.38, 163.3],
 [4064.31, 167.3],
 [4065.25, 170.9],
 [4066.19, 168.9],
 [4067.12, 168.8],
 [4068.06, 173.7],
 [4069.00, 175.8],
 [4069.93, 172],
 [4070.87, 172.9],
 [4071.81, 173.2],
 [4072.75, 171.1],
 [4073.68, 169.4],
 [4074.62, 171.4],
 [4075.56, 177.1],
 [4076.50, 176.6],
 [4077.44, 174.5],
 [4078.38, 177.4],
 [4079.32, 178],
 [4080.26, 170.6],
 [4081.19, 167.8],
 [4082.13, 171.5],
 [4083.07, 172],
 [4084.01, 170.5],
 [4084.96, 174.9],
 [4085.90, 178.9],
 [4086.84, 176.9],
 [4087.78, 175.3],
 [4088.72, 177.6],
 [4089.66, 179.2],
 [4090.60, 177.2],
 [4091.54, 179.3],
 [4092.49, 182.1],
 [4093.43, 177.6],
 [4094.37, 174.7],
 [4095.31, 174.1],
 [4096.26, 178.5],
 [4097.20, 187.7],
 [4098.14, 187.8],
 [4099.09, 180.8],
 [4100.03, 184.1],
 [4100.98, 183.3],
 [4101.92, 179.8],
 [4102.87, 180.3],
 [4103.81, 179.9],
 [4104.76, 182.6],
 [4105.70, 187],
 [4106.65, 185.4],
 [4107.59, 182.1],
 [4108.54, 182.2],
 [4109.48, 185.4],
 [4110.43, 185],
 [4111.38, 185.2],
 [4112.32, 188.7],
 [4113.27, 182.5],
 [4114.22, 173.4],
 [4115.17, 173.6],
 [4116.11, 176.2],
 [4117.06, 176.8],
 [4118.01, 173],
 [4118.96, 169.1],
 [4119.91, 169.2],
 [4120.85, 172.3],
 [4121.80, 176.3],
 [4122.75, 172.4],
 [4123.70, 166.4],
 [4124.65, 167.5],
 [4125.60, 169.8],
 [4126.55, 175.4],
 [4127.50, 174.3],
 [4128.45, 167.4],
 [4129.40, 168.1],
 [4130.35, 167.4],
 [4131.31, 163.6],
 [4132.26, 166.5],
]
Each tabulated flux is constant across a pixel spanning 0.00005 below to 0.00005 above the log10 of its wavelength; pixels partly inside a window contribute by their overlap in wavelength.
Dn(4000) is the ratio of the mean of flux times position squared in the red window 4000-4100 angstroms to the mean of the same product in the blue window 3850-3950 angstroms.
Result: 0.96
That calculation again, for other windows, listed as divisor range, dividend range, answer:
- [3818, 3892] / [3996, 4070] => 0.91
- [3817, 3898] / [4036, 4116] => 0.98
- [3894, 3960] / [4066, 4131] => 1.06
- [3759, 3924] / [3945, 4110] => 0.97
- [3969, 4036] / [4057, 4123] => 1.10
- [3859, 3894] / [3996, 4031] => 0.88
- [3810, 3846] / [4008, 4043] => 0.93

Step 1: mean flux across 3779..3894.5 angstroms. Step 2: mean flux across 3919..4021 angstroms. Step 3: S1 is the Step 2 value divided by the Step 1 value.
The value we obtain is 0.90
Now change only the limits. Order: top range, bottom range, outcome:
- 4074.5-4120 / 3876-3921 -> 0.96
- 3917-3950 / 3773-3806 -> 0.93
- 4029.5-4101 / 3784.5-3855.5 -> 0.88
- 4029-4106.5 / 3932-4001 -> 0.96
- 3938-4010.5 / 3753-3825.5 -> 0.90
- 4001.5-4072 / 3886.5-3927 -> 0.89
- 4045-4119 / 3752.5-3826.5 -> 0.89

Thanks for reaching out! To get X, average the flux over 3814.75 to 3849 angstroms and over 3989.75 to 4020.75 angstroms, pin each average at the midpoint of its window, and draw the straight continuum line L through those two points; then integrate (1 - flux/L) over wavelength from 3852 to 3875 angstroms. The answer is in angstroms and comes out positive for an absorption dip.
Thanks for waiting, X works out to -2.0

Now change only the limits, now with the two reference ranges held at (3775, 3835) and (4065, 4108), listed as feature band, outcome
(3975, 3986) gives 0.5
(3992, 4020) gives 3.1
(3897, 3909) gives 0.2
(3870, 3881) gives -0.5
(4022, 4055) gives 3.4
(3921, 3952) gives 1.0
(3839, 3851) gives -0.5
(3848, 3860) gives -0.8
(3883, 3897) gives -0.3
